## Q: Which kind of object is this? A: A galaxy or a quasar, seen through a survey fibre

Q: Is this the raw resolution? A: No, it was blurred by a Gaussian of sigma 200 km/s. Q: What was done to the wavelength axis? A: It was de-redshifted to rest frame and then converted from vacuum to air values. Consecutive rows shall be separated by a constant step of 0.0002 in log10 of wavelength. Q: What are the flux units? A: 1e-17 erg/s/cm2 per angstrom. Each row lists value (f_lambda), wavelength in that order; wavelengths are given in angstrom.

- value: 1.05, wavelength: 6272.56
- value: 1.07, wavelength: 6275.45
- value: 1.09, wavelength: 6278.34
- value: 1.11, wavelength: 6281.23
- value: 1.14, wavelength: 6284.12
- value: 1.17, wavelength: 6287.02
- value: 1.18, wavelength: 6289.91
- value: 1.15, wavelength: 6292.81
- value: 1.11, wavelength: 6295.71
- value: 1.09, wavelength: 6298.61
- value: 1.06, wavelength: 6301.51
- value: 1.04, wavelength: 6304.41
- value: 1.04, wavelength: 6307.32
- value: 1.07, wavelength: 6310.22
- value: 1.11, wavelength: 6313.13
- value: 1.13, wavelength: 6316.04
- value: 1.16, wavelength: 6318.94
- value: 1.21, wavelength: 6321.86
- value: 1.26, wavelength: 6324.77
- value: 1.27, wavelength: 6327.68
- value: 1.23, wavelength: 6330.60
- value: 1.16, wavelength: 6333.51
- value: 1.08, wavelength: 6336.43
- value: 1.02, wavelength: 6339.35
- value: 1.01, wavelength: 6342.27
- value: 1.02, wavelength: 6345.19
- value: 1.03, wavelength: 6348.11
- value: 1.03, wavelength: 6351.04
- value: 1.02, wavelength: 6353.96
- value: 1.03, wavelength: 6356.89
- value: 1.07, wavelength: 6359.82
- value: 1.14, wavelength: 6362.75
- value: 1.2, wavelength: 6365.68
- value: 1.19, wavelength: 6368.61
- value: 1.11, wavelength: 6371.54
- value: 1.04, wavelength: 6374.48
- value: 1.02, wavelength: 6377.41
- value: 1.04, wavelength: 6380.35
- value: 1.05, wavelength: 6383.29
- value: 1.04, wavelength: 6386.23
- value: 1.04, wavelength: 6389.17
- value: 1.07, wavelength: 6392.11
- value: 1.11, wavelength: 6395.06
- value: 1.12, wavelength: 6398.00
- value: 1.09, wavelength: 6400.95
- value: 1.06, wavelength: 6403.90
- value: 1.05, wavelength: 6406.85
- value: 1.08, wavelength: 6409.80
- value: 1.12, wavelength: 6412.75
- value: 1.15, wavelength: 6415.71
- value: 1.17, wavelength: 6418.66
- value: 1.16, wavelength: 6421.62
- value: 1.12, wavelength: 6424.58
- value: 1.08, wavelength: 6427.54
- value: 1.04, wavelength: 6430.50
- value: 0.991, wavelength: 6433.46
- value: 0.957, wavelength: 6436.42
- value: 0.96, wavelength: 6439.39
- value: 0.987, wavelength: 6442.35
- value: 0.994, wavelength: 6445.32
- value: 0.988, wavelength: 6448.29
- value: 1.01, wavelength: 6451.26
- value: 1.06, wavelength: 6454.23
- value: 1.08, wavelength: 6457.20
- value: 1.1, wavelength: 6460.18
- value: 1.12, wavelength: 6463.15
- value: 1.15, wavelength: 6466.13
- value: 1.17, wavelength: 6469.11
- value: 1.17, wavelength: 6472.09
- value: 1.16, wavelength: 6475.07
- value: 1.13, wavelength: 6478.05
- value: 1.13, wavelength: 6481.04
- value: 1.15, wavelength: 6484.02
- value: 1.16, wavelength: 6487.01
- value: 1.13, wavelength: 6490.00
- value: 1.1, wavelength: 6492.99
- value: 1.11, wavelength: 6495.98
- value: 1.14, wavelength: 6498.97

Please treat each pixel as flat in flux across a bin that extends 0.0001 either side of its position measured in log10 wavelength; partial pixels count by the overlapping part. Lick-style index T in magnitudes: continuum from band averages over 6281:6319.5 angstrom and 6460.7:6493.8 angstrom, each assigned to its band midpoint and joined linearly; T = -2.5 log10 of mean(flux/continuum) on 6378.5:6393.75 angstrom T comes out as 0.08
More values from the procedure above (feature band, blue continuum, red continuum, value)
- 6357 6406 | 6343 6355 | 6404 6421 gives -0.016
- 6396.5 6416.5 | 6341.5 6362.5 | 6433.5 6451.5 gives -0.094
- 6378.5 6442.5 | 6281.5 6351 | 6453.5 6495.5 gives 0.055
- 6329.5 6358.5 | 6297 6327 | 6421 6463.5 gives 0.040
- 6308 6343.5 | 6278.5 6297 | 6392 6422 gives -0.011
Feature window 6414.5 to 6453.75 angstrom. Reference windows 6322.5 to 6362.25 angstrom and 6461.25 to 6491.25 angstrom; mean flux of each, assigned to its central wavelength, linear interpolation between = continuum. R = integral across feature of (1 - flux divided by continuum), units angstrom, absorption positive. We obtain 2.9 angstrom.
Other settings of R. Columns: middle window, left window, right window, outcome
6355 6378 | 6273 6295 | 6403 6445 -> -0.3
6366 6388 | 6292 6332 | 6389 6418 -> 0.6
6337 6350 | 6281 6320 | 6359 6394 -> 0.9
